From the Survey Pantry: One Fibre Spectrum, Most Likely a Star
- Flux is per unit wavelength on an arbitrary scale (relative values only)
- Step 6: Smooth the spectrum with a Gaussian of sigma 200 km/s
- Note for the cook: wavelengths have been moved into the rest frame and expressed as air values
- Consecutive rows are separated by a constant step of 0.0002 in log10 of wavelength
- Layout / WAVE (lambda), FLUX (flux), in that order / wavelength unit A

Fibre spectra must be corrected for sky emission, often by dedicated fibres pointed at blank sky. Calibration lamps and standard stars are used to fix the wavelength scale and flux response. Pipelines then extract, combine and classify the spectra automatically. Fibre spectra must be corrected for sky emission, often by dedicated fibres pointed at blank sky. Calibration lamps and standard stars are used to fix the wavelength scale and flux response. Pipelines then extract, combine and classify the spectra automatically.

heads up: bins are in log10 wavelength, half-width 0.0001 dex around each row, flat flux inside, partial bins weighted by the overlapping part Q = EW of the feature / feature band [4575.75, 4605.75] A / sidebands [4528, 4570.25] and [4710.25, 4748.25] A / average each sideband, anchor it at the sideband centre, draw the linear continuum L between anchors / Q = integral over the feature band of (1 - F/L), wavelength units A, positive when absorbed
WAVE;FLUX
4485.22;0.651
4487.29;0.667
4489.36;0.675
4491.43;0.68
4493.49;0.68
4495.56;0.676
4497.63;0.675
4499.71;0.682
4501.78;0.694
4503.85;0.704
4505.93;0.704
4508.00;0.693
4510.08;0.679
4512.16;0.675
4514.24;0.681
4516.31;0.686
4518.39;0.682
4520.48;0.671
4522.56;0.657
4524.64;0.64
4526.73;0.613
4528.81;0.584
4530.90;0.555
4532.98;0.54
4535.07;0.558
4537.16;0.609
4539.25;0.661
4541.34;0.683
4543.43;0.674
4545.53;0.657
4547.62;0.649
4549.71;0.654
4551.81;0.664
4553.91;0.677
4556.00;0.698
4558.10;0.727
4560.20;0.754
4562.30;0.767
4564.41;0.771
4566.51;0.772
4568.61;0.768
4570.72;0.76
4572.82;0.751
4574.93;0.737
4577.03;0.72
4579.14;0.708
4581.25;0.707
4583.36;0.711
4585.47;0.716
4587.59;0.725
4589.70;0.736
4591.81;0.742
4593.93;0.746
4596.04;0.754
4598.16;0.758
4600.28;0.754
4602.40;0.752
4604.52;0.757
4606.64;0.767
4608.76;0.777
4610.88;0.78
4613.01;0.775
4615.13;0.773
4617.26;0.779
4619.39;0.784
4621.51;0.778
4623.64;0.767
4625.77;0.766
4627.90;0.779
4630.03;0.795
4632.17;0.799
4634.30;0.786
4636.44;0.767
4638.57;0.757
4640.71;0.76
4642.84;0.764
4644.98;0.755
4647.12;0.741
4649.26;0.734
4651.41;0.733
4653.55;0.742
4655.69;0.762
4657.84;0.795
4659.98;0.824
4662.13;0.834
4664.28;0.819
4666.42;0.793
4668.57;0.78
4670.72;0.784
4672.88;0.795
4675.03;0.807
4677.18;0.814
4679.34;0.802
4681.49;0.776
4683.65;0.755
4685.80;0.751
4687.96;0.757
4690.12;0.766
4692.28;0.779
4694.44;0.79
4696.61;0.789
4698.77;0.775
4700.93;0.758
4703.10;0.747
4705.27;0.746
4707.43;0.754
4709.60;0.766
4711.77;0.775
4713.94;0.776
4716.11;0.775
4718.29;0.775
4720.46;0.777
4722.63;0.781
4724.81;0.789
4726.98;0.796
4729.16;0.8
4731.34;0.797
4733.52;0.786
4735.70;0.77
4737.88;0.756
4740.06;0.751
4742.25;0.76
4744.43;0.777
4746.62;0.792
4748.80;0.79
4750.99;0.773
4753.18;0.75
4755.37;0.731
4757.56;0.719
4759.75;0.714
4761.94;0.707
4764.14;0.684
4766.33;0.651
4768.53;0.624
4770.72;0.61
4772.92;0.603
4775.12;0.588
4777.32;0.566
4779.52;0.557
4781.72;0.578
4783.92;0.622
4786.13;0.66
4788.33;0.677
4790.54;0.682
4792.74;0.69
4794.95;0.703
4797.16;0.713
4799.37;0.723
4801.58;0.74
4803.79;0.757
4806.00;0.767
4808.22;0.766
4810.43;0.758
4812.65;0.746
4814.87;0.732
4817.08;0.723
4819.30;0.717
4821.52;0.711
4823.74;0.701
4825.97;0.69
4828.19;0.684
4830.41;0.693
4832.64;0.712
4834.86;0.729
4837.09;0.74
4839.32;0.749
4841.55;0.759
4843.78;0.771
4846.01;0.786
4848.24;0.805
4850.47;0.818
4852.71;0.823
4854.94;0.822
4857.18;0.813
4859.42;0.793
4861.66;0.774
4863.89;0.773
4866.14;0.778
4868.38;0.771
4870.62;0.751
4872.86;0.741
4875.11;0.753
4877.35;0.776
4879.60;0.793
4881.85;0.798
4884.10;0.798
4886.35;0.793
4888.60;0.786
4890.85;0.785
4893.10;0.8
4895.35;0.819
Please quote -1.6 A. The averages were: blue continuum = 0.673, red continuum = 0.778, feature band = 0.735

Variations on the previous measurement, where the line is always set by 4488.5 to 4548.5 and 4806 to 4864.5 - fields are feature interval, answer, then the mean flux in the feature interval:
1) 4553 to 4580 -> -2.8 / 0.74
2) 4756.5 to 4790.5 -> 4.4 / 0.639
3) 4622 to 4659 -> -3.8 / 0.765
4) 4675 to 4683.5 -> -1.1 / 0.794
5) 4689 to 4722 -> -2.6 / 0.77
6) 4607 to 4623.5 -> -2.2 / 0.777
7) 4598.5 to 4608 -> -1.1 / 0.758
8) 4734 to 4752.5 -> -1.2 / 0.771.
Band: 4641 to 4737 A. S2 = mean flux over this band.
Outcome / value 0.777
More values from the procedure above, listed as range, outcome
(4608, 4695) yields 0.777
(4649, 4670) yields 0.784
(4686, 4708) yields 0.766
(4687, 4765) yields 0.765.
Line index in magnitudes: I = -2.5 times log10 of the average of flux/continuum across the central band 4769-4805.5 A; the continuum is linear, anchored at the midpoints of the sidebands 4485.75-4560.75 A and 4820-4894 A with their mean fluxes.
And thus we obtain 0.137 mag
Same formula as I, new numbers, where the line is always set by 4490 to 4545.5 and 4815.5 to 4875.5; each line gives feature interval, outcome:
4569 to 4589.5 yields -0.08 mag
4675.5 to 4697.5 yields -0.11 mag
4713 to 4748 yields -0.09 mag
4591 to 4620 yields -0.12 mag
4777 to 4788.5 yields 0.21 mag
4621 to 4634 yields -0.14 mag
